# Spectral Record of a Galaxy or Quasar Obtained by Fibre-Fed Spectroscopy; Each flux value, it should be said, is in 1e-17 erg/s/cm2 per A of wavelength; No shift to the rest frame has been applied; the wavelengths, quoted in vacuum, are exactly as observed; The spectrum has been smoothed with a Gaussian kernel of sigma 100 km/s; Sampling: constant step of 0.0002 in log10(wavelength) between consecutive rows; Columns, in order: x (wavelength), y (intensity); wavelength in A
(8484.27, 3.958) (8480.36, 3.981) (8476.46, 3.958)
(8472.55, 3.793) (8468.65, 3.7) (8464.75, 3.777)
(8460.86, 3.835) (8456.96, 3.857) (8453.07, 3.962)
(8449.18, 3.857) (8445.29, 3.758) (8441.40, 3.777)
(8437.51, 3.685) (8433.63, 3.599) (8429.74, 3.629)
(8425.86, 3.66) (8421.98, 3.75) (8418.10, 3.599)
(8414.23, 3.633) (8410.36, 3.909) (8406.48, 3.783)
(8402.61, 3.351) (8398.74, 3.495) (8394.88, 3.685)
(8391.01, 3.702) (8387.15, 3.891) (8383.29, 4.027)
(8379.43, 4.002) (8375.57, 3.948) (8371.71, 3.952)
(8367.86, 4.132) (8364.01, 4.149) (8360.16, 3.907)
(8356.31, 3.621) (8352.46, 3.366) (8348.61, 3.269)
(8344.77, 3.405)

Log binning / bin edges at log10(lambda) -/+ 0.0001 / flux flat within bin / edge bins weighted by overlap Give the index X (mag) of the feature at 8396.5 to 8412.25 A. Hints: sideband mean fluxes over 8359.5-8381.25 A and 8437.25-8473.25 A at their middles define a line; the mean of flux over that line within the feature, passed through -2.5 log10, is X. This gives 0.09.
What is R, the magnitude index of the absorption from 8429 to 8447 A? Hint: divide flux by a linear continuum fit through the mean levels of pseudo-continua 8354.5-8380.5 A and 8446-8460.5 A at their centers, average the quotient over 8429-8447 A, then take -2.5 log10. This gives 0.06 mag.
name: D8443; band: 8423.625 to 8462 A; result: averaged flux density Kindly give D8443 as 3.76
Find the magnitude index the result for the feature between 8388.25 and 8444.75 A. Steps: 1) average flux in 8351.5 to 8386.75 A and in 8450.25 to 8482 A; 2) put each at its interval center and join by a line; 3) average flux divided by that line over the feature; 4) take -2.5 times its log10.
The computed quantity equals 0.06 mag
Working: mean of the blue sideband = 3.91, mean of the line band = 3.67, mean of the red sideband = 3.86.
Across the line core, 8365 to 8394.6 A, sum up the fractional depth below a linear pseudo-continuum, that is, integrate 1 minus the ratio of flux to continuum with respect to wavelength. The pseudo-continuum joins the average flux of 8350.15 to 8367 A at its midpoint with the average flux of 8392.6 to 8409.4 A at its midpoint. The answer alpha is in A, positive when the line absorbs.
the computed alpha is -2.1 A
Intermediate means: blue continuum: 3.77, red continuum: 3.6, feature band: 3.94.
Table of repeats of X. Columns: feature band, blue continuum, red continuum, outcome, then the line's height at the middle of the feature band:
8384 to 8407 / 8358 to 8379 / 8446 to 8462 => 0.09 mag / 3.97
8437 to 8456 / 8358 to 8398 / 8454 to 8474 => 0.00 mag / 3.83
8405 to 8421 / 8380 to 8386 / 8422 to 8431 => 0.01 mag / 3.77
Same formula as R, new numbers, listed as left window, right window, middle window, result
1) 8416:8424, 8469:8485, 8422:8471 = 0.01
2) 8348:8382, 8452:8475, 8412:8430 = 0.05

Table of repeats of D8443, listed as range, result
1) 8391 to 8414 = 3.65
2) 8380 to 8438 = 3.7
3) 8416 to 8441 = 3.66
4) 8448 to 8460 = 3.89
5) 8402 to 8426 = 3.69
